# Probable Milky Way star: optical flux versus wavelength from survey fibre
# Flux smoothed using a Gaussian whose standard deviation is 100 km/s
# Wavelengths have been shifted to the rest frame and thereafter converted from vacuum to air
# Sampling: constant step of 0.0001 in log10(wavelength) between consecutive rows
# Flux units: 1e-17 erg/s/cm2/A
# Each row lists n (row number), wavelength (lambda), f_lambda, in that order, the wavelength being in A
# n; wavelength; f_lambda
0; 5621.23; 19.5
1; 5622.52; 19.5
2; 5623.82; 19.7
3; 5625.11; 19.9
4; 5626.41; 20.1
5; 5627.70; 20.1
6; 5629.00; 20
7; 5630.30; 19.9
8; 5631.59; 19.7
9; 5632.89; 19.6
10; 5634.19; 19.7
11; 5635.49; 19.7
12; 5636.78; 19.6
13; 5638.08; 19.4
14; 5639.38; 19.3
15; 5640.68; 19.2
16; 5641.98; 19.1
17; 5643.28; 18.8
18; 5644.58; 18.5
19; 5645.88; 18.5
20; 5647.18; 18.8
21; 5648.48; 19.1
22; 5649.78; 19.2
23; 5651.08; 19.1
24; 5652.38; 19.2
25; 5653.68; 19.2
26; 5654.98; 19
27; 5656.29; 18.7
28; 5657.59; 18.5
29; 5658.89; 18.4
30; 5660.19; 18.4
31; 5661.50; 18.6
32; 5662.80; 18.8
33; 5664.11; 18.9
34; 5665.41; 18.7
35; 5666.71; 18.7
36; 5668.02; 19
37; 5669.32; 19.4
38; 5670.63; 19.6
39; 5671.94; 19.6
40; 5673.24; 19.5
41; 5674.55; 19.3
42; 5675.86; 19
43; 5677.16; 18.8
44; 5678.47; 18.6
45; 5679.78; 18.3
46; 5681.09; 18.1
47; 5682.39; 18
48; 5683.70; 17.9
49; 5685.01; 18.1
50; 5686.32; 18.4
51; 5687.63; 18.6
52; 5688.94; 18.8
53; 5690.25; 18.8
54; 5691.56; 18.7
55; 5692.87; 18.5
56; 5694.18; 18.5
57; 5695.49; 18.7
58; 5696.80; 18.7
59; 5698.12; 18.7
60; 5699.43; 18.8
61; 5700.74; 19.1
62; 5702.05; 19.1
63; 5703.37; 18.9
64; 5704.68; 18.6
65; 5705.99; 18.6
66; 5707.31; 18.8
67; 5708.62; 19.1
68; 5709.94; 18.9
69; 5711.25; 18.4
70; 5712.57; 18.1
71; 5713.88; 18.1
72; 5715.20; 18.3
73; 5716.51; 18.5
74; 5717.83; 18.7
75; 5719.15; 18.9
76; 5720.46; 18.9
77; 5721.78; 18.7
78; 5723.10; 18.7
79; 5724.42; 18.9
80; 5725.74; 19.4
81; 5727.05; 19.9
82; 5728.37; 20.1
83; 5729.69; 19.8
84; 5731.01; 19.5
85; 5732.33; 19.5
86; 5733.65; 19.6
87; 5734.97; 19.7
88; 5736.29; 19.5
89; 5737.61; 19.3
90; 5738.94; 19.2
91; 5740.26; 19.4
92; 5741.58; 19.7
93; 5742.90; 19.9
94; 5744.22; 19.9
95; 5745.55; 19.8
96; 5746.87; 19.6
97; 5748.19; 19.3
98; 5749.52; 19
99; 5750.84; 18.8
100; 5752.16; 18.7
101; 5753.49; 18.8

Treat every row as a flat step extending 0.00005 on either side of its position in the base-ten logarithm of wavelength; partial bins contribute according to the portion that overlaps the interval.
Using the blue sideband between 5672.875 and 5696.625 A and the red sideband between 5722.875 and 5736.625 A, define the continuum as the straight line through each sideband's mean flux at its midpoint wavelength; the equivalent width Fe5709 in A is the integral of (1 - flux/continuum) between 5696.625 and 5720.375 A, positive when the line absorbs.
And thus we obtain 0.5 A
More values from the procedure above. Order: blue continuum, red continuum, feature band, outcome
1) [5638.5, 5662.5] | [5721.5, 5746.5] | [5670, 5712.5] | 1.0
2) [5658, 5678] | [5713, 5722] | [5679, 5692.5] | 0.3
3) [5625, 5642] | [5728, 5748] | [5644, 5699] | 2.5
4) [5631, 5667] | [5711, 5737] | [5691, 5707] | 0.3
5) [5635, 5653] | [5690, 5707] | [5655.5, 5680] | 0.1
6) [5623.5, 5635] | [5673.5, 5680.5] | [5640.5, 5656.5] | 0.4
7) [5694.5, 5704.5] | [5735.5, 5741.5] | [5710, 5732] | 0.2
